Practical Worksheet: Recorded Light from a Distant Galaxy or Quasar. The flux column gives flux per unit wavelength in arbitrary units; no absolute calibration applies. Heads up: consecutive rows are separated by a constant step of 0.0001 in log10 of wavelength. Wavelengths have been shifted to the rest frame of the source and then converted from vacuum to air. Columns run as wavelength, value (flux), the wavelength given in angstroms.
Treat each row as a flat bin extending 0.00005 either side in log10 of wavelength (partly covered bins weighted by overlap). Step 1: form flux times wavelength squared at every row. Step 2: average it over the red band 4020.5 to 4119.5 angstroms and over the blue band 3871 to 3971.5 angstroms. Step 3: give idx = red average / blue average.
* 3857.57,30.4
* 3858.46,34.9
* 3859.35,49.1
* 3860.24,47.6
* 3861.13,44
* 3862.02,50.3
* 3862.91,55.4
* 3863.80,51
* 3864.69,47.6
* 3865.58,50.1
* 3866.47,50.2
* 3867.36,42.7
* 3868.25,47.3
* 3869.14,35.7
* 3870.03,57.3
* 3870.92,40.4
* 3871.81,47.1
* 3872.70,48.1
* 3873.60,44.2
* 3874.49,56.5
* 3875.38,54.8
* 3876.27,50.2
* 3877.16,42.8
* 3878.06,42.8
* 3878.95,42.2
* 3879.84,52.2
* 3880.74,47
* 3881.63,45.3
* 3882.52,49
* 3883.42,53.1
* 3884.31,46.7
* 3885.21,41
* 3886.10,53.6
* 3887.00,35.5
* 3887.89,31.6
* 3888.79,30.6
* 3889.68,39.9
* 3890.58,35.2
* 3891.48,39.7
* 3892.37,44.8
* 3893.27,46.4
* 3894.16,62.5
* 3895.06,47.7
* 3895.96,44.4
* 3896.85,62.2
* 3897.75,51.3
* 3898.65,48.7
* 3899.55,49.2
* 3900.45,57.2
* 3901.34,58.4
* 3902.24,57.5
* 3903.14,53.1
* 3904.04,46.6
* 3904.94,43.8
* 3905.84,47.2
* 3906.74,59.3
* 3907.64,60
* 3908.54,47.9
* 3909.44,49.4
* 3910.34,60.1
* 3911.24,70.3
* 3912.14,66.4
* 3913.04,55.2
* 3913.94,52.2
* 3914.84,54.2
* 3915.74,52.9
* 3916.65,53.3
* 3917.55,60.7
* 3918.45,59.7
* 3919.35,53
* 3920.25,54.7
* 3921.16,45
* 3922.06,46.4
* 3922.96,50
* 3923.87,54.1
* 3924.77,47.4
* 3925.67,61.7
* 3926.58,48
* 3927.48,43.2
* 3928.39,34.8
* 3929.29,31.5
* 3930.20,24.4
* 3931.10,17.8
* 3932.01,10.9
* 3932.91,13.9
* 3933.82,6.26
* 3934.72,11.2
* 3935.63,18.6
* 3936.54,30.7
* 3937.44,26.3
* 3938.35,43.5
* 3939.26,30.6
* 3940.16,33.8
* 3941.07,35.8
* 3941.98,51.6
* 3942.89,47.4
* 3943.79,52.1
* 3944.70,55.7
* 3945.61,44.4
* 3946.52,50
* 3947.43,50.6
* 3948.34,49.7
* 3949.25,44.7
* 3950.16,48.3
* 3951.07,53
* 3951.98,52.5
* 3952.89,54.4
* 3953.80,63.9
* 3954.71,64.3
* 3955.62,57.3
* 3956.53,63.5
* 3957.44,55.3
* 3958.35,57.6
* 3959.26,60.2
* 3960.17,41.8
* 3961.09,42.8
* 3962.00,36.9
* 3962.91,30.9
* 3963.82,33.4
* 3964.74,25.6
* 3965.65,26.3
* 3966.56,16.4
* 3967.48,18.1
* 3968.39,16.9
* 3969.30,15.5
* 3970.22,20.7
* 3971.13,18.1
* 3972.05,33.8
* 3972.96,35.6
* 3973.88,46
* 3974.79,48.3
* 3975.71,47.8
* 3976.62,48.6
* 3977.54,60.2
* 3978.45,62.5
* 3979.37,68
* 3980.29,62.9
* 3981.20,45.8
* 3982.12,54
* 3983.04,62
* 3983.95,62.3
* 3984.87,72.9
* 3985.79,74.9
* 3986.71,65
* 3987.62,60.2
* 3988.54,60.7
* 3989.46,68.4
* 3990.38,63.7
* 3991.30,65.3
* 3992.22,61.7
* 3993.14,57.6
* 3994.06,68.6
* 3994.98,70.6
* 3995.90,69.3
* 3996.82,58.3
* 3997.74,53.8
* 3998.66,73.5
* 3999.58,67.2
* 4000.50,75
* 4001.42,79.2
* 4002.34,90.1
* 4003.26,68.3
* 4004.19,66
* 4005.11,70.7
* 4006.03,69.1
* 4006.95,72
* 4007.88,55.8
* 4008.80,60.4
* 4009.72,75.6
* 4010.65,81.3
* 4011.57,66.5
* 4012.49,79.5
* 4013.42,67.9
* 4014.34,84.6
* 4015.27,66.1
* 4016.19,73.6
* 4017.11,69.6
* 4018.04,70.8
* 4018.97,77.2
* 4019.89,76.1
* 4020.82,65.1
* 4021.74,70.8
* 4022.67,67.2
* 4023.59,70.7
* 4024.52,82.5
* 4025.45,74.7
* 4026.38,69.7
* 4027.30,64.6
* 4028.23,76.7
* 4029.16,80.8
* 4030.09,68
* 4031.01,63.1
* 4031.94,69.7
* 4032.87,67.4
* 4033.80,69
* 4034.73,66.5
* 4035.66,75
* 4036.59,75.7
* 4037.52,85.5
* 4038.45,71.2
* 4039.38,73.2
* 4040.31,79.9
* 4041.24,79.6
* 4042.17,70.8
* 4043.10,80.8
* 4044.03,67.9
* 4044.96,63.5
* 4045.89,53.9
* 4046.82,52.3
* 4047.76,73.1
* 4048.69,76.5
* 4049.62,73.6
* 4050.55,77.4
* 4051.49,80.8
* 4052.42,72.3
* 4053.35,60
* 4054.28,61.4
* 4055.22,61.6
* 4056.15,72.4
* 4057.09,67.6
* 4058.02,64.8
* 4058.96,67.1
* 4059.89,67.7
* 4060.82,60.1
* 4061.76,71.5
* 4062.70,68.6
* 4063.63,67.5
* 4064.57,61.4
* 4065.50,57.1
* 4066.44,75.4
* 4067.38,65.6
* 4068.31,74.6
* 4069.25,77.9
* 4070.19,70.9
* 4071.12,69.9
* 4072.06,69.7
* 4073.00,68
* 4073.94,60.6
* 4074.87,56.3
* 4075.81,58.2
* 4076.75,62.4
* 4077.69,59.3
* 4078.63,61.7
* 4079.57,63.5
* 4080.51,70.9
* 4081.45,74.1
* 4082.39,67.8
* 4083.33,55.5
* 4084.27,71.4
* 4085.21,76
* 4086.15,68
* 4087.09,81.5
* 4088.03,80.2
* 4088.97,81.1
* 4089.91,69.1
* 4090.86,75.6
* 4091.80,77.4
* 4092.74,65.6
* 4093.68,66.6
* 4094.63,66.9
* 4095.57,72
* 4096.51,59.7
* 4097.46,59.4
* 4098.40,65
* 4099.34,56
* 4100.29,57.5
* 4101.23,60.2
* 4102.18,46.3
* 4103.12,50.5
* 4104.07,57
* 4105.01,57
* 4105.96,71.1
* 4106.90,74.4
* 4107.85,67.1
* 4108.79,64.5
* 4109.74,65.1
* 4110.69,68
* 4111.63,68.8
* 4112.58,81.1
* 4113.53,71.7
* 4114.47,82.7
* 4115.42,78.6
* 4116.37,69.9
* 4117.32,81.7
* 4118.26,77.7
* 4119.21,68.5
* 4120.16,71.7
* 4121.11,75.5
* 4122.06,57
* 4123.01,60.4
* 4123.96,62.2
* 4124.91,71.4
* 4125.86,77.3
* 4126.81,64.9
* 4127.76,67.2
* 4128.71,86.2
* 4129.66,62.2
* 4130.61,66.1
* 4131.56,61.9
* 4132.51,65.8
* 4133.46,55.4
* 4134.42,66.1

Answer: 1.7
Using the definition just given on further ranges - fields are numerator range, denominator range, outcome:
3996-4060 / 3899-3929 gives 1.41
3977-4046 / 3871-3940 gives 1.61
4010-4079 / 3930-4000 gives 1.56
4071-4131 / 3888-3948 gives 1.64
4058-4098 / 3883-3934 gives 1.57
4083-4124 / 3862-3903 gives 1.60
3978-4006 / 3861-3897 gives 1.51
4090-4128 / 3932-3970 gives 1.85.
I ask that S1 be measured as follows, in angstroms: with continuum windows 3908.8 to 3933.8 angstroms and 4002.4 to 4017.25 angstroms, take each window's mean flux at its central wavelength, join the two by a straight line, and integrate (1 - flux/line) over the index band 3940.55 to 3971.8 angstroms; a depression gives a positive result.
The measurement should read 7.1 angstroms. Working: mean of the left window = 46.4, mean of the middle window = 42.7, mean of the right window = 71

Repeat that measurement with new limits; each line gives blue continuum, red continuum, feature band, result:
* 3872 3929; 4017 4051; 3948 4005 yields 8.4 angstroms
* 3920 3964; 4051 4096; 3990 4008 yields -4.8 angstroms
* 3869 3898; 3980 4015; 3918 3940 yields 7.4 angstroms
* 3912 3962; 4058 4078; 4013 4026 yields -3.2 angstroms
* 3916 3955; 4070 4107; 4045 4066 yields -2.1 angstroms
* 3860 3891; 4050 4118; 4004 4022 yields -3.2 angstroms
